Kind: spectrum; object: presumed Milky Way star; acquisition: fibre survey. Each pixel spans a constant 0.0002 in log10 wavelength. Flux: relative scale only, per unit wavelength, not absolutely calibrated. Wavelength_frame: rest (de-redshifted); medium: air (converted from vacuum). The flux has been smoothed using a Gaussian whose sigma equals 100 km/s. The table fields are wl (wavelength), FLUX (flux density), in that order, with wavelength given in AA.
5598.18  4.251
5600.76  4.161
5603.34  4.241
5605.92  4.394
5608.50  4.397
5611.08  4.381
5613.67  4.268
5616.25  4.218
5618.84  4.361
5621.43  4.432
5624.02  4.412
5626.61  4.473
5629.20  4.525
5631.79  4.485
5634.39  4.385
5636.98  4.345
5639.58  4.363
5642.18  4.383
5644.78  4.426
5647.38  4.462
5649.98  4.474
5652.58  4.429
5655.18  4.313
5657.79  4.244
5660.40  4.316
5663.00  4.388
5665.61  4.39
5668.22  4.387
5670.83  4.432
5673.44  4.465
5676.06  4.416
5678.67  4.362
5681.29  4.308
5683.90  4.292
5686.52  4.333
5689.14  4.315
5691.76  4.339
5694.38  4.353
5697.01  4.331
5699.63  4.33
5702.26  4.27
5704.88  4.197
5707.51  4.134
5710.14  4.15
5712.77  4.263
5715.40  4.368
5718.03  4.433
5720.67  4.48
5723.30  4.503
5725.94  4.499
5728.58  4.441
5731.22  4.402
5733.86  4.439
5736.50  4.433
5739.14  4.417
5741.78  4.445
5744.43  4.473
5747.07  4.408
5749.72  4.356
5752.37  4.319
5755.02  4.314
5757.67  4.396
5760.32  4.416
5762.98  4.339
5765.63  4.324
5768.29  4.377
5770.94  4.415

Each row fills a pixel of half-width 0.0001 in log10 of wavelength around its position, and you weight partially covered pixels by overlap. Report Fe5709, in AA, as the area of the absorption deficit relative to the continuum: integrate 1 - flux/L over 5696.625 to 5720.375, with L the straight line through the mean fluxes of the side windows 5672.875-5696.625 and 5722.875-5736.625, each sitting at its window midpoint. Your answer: 0.65 AA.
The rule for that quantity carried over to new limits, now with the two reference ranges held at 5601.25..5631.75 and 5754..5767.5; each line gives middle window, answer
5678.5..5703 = 0.2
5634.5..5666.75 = -0.1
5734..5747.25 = -0.2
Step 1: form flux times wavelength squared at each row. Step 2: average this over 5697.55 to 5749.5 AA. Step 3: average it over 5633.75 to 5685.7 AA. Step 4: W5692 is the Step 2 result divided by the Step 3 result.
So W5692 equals 1.0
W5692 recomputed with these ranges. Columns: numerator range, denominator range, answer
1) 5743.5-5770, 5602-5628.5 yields 1.05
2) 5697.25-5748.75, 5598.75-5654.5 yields 1.03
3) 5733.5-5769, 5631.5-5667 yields 1.04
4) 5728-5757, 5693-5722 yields 1.04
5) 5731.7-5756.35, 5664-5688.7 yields 1.03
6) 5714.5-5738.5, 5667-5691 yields 1.03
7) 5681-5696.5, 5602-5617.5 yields 1.03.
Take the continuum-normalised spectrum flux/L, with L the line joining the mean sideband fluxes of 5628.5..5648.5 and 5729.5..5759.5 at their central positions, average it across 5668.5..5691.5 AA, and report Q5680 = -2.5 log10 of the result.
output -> 0.01 mag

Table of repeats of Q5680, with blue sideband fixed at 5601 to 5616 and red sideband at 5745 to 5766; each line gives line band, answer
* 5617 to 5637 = -0.026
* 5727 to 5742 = -0.018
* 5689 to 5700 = 0.002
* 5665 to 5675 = -0.020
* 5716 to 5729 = -0.027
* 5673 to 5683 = -0.009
